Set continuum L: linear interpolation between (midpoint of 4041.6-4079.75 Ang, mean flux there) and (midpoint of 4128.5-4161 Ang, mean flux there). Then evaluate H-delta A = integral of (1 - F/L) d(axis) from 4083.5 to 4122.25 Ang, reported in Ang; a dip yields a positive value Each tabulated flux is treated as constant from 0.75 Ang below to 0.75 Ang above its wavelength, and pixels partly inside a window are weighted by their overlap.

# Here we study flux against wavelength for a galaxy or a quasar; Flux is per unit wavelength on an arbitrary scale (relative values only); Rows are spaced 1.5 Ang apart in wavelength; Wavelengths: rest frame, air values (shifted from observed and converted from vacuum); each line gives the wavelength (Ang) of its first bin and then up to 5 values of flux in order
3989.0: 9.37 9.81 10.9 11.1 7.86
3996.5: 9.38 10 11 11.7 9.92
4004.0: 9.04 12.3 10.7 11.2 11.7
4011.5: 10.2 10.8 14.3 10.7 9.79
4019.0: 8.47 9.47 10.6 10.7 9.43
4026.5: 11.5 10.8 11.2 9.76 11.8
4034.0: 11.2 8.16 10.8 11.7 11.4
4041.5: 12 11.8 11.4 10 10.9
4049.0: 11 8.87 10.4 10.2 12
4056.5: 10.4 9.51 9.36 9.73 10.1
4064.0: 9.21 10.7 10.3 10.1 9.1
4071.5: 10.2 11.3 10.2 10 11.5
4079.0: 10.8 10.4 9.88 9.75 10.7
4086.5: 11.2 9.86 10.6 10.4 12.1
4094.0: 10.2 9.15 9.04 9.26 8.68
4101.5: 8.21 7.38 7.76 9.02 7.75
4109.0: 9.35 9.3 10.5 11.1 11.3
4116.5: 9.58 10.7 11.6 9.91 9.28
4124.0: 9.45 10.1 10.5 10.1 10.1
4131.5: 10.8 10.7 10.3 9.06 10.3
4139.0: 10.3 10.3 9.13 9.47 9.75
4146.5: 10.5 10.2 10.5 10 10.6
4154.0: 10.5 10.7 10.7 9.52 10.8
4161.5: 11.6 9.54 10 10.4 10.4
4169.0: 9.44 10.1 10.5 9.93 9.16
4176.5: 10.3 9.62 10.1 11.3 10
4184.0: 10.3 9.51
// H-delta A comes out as 2.0 Ang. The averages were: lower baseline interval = 10.4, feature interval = 9.78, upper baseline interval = 10.2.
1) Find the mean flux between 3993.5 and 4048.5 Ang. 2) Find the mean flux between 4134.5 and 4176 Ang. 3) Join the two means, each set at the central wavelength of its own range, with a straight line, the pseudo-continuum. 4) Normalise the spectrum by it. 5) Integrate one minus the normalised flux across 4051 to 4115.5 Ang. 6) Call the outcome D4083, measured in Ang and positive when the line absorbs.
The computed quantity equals 2.9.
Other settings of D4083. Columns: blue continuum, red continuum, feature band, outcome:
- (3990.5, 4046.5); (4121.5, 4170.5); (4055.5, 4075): 0.8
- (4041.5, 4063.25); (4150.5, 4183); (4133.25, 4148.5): 0.5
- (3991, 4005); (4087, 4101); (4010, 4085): -3.6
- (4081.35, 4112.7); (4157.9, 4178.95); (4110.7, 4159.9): -2.0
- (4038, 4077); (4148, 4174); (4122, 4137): 0.4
